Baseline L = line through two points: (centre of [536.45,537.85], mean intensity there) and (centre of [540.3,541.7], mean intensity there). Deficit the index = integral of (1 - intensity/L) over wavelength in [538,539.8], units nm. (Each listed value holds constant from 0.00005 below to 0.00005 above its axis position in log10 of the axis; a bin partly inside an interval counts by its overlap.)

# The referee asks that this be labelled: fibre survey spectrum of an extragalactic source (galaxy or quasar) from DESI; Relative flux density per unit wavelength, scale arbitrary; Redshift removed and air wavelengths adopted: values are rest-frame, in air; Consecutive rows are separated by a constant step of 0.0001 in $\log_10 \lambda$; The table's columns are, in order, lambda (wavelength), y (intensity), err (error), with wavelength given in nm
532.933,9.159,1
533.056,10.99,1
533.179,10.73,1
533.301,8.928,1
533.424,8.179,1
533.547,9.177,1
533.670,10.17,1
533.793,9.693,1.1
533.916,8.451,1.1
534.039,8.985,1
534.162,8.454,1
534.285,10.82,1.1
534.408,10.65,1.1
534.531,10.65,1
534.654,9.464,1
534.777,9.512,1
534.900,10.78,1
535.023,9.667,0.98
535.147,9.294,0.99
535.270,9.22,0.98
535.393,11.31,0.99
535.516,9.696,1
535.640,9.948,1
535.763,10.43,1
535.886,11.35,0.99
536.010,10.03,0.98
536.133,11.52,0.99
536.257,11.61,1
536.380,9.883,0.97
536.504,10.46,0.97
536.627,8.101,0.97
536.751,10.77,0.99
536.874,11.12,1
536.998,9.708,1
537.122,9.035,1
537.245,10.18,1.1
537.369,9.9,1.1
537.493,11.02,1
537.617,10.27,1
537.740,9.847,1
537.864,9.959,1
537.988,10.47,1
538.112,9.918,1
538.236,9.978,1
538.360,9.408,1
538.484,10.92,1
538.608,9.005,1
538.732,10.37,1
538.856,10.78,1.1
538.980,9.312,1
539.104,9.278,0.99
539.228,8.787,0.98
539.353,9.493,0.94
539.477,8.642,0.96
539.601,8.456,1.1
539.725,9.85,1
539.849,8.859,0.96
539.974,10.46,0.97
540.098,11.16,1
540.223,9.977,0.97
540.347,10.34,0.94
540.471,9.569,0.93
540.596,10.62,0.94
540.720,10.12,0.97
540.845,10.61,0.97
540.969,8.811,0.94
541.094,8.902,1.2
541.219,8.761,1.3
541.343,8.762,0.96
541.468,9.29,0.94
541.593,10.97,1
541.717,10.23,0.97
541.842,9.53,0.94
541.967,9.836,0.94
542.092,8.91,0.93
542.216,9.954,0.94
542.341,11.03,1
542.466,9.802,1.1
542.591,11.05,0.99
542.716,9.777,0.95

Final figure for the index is 0.05 nm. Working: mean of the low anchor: 10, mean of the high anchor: 9.72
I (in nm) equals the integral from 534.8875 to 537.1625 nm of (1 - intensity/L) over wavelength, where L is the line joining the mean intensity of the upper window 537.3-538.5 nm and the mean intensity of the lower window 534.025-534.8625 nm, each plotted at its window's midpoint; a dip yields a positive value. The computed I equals -0.05 nm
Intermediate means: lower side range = 9.87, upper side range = 10.1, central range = 10.2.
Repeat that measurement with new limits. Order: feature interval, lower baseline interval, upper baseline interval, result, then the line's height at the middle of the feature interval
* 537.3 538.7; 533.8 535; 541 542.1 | -0.067 nm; 9.61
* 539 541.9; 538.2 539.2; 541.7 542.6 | 0.083 nm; 9.91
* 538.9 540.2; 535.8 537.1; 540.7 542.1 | 0.054 nm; 9.88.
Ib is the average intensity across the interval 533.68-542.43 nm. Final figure 9.9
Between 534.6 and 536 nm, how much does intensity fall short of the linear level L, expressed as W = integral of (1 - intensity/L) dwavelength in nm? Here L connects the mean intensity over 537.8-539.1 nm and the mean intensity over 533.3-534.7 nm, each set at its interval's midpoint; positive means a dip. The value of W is -0.06 nm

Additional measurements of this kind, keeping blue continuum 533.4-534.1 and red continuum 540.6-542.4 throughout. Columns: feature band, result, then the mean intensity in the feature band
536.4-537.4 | -0.06 nm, 9.91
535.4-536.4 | -0.14 nm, 10.6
